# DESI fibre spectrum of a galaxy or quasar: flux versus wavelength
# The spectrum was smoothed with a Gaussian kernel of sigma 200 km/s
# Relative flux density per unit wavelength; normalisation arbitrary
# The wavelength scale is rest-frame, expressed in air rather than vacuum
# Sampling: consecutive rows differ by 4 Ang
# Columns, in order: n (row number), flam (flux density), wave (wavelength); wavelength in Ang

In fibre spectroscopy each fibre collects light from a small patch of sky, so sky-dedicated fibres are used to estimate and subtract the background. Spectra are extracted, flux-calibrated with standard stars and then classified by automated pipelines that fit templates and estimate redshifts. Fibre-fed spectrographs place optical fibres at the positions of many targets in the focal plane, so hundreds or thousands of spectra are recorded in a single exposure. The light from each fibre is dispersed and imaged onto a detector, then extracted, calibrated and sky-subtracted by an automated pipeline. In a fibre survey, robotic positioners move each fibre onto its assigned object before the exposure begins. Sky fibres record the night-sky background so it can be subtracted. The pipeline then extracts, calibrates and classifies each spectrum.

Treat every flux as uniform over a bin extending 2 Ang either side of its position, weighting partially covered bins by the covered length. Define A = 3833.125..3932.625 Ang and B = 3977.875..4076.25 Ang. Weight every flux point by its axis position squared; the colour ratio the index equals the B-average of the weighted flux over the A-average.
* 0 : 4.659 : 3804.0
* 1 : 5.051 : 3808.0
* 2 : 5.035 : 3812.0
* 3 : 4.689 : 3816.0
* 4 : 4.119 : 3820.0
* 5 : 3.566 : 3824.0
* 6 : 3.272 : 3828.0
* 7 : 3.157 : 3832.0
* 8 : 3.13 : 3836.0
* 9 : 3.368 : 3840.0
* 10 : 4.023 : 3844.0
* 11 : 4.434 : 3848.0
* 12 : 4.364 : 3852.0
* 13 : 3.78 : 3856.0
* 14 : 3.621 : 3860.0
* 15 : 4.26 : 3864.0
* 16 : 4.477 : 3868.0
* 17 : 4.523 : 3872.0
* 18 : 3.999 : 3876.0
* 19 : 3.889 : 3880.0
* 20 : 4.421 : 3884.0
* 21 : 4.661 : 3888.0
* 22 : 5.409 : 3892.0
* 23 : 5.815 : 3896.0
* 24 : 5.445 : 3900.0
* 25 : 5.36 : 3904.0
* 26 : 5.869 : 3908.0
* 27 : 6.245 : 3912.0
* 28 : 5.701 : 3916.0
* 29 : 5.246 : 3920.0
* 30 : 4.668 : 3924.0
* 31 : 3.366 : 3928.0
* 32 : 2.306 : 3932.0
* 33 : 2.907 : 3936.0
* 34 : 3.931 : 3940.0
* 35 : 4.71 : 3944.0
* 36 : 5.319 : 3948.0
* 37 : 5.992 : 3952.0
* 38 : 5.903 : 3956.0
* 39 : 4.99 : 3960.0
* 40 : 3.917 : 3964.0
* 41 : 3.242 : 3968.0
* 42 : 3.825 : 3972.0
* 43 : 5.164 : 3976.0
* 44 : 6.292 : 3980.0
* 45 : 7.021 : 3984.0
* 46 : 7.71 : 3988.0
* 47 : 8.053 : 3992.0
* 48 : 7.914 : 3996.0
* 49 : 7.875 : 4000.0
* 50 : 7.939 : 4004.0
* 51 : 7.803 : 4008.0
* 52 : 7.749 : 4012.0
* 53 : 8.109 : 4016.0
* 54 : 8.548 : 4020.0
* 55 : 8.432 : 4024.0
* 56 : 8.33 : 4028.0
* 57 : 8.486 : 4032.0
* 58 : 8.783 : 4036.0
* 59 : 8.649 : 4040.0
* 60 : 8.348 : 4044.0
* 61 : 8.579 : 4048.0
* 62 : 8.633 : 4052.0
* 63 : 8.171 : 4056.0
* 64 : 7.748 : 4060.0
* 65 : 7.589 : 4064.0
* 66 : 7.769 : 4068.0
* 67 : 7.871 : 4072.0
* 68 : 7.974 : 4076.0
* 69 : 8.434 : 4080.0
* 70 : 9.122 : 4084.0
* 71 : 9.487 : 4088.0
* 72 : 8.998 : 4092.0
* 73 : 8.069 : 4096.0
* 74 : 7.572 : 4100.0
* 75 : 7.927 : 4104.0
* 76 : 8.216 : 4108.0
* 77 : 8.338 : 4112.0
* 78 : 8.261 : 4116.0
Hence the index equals 1.9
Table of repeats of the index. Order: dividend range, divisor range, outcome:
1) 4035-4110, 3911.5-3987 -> 1.84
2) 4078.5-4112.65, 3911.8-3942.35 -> 2.20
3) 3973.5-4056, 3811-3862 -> 2.24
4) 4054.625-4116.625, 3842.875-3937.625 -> 2.00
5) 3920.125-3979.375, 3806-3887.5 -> 1.13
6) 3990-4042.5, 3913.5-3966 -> 1.87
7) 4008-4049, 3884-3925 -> 1.65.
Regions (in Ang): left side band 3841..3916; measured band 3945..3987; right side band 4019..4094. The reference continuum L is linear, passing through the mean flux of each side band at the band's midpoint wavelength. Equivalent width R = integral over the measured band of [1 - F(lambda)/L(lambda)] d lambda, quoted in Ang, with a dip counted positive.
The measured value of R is 8.5 Ang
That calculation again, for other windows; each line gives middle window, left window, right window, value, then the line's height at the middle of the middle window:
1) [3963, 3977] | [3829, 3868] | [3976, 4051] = 5.93 Ang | 6.87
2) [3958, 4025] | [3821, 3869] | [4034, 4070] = 2.89 Ang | 6.95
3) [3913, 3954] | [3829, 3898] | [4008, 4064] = 9.68 Ang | 5.86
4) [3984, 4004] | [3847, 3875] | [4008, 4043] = -0.66 Ang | 7.56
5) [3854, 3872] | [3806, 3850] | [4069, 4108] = 1.93 Ang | 4.57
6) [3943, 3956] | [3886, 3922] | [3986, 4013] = 2.30 Ang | 6.64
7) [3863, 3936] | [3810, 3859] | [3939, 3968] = -4.70 Ang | 4.44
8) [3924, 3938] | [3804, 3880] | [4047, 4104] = 6.27 Ang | 5.66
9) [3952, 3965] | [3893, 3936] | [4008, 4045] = 2.22 Ang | 6.26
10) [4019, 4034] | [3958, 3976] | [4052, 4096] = -4.64 Ang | 6.46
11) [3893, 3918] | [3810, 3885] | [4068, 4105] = -3.30 Ang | 5.06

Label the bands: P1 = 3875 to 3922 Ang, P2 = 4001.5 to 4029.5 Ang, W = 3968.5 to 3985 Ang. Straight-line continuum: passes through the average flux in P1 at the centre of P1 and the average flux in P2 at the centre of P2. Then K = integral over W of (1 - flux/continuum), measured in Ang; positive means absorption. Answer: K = 4.4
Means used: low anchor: 5.2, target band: 5.28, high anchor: 8.12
